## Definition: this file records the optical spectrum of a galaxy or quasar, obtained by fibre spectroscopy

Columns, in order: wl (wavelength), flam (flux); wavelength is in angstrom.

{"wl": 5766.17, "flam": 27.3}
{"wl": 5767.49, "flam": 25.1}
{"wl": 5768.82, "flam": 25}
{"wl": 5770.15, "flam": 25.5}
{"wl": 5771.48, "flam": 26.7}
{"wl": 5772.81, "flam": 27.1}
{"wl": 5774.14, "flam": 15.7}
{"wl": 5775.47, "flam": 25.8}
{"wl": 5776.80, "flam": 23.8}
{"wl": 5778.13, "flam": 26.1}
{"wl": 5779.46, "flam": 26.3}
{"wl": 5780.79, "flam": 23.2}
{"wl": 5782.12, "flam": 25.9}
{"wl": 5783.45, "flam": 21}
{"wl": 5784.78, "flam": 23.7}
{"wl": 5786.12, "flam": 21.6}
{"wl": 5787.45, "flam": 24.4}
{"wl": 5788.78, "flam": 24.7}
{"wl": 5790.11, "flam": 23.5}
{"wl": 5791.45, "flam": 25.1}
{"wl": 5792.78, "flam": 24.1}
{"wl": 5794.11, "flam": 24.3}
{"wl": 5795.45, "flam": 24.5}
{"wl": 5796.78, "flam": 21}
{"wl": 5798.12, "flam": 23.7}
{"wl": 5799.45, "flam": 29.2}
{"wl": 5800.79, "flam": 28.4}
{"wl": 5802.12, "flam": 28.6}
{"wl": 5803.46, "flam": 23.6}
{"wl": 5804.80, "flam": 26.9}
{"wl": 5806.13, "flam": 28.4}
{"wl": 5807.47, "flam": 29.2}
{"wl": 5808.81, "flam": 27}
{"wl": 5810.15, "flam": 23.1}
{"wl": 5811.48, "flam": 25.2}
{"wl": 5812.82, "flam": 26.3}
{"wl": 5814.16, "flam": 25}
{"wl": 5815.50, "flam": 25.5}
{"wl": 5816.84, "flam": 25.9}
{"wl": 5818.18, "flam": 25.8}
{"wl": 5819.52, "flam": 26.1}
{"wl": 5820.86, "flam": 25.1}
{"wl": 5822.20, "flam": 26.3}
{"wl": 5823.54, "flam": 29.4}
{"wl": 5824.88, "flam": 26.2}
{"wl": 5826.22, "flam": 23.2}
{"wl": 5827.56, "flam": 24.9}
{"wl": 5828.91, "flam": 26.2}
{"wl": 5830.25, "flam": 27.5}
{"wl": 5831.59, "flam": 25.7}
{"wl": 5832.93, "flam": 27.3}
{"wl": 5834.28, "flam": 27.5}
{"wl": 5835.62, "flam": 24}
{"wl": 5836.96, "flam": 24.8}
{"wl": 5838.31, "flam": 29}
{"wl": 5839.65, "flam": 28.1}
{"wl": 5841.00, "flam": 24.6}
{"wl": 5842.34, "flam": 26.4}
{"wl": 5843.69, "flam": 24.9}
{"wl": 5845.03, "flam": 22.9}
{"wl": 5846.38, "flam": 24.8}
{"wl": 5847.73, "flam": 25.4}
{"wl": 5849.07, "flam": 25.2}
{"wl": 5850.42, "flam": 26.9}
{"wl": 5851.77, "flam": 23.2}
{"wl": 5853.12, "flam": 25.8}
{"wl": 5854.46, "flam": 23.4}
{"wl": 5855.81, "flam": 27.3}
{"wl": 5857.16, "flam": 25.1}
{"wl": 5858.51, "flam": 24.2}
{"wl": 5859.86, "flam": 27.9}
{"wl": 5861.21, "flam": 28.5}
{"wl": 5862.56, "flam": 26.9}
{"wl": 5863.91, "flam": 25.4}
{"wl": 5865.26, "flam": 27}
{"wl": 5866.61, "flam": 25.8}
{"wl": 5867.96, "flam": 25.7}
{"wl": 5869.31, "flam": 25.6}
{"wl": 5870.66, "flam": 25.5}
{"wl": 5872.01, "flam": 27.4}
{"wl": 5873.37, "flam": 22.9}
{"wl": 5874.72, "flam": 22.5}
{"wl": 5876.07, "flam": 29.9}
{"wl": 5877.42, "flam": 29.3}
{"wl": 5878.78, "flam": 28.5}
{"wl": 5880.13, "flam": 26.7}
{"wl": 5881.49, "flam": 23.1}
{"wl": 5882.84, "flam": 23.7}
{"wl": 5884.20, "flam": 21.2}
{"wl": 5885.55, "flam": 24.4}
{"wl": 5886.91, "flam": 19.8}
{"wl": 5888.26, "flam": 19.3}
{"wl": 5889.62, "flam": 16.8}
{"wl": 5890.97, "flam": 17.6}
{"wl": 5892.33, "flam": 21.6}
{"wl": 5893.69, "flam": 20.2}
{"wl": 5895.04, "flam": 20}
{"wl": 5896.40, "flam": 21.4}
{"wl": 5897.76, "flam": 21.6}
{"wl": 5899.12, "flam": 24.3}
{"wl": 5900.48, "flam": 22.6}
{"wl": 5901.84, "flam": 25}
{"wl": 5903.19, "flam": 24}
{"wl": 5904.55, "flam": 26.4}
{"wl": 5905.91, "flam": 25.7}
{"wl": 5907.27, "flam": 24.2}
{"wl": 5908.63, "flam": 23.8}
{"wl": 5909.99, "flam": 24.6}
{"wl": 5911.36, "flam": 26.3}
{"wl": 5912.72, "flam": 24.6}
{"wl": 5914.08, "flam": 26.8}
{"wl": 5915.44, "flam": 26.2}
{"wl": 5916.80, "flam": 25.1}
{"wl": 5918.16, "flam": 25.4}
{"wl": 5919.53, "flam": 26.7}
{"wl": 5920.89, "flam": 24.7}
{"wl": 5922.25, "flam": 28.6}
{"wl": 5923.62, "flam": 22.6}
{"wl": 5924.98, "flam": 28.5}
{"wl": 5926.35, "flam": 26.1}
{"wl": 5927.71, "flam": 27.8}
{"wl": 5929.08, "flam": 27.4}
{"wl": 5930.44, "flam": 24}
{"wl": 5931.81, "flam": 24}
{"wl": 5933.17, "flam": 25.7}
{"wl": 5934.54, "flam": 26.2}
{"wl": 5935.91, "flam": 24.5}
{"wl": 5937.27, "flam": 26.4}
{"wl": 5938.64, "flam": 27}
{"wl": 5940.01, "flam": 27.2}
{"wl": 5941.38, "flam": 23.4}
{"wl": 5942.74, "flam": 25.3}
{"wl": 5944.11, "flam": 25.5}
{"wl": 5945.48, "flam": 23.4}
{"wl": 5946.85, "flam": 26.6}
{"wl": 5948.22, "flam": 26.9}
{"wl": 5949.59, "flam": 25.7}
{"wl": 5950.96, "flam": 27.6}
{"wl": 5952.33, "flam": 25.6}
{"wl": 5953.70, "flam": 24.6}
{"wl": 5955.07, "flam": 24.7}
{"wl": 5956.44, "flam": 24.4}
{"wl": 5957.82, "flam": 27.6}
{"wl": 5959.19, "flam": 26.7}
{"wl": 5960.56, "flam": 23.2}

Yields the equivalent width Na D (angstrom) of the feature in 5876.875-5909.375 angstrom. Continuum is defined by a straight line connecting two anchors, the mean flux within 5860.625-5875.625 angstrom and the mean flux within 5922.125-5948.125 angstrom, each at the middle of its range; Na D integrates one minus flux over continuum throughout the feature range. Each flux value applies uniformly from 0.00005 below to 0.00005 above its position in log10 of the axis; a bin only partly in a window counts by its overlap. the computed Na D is 3.6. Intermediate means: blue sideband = 25.8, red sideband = 25.8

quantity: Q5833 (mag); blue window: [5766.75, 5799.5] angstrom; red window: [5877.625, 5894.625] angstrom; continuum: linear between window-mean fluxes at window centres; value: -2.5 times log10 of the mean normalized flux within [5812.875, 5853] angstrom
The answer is -0.12 mag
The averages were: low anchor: 24.2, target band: 25.8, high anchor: 22.1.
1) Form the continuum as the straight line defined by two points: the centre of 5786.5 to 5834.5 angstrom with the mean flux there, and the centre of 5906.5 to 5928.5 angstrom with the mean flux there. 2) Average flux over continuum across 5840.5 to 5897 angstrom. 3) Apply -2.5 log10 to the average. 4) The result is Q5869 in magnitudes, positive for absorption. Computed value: 0.06 mag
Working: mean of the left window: 25.8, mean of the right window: 25.8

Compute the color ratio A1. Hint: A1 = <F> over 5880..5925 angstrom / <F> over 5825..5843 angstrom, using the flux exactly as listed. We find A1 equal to 0.9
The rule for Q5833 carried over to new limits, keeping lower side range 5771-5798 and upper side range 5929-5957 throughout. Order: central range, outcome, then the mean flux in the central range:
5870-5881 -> -0.072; 26.5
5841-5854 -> -0.021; 25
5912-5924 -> -0.020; 25.7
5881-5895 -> 0.202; 20.7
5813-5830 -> -0.068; 25.9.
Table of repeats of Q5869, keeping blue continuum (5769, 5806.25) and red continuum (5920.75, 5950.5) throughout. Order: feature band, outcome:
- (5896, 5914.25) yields 0.05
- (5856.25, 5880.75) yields -0.05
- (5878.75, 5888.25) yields 0.10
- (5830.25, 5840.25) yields -0.07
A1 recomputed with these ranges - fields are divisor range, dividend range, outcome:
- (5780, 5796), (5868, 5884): 1.08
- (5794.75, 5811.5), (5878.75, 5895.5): 0.83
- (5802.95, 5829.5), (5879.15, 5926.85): 0.91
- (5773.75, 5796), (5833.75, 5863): 1.08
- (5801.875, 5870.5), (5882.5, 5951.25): 0.94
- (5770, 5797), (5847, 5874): 1.07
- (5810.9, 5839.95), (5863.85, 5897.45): 0.90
